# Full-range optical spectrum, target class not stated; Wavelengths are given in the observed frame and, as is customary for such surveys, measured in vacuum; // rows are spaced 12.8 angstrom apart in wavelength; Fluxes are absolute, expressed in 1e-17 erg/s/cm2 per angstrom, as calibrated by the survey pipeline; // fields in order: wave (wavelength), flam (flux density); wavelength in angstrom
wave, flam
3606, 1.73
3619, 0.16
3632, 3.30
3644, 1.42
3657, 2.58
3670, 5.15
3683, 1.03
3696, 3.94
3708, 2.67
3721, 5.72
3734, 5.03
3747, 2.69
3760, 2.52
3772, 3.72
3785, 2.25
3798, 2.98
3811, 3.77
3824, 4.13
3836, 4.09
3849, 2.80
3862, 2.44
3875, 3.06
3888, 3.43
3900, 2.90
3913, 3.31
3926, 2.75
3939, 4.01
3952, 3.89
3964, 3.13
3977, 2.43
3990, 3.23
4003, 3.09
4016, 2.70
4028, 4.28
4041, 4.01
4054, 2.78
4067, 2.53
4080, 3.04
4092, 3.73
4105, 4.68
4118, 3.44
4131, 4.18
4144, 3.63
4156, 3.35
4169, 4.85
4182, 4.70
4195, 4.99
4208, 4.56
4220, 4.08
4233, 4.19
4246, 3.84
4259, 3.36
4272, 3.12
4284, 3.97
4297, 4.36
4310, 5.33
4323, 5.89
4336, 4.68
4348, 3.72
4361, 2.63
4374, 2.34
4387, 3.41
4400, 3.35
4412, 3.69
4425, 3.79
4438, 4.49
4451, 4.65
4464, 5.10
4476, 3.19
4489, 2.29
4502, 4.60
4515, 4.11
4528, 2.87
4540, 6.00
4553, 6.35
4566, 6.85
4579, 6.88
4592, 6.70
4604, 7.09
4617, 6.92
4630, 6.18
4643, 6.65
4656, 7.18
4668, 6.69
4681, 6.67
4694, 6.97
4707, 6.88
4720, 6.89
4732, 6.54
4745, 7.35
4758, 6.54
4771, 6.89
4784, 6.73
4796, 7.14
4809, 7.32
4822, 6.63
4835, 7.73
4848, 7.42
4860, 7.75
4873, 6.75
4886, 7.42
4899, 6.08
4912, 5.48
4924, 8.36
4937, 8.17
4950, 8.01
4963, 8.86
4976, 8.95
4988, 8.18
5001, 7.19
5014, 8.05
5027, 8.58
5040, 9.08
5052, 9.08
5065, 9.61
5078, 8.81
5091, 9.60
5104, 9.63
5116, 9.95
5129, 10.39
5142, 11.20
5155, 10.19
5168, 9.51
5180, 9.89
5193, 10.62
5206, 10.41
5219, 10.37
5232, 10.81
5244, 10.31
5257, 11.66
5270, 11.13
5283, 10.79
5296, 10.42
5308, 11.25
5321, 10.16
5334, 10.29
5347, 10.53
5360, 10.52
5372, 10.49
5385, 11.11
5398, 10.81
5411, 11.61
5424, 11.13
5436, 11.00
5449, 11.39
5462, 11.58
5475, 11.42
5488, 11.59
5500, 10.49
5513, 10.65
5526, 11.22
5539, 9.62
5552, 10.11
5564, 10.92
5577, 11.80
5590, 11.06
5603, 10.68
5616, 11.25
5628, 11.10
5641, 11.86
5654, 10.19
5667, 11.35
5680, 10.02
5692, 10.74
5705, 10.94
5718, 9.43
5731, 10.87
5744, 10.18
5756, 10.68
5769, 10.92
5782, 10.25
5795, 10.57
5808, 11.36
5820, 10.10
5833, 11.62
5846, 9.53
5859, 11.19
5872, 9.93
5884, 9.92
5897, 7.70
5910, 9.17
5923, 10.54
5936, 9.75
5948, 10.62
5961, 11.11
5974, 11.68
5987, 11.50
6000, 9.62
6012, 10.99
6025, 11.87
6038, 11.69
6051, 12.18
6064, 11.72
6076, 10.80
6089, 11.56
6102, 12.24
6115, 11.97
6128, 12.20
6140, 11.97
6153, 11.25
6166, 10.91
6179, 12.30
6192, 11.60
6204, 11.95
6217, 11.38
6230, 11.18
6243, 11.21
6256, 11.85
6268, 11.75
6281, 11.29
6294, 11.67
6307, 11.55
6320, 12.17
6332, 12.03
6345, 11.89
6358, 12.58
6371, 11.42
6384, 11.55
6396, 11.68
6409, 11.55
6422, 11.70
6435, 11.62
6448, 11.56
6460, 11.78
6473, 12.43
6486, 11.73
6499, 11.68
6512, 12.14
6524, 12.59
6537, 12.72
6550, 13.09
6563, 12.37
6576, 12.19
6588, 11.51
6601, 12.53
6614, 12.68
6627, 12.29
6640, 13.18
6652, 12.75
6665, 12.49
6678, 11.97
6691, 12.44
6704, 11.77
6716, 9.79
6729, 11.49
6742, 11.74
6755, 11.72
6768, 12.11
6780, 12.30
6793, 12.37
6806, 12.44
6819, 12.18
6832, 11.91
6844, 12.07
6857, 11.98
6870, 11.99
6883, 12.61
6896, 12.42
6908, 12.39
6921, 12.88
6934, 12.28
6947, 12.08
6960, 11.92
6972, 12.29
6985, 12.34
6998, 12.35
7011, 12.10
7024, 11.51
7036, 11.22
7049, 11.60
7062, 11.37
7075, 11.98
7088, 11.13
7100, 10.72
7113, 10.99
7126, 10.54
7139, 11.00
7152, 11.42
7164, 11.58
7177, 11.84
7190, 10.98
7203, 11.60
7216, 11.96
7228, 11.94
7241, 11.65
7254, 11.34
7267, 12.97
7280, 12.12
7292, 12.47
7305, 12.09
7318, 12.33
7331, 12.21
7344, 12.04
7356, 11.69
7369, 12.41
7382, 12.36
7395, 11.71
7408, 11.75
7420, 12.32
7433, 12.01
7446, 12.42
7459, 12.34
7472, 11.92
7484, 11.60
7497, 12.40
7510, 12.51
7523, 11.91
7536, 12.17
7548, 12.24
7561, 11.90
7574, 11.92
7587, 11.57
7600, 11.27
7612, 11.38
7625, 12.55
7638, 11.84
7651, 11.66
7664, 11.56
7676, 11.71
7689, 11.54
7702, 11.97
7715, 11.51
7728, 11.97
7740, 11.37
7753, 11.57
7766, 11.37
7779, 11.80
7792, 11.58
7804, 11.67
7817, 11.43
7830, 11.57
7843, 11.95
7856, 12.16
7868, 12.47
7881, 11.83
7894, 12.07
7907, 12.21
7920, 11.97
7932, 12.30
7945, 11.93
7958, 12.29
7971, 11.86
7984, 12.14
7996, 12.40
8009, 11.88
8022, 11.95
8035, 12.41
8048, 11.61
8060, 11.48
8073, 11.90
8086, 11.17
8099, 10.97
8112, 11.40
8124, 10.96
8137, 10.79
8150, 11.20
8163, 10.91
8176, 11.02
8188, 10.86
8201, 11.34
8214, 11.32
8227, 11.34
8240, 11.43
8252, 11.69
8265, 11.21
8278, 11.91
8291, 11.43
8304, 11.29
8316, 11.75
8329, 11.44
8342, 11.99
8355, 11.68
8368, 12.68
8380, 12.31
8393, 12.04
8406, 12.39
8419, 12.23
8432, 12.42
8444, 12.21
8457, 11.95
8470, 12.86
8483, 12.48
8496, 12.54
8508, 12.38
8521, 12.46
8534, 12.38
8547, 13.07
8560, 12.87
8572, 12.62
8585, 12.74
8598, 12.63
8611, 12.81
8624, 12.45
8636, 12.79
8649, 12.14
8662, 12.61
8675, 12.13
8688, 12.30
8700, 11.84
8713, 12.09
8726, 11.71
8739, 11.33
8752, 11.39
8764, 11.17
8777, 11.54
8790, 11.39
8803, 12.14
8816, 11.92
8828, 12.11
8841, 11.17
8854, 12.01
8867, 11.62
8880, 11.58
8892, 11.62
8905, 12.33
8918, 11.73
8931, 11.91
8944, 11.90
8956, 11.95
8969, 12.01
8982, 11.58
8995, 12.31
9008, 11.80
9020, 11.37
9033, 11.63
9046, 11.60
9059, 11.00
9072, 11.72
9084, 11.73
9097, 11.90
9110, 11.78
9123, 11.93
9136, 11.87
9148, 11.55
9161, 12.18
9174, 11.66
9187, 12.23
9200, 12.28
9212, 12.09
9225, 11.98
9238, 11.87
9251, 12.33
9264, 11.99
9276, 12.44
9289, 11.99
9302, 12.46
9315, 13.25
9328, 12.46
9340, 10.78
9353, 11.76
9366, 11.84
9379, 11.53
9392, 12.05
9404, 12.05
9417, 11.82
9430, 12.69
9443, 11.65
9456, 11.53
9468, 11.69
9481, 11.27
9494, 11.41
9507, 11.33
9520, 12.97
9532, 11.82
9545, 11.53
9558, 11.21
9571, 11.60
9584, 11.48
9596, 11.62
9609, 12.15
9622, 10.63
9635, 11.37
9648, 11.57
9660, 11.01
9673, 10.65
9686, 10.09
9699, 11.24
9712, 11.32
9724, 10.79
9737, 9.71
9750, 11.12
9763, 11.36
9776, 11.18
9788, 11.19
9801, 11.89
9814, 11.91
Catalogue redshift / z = 0.140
